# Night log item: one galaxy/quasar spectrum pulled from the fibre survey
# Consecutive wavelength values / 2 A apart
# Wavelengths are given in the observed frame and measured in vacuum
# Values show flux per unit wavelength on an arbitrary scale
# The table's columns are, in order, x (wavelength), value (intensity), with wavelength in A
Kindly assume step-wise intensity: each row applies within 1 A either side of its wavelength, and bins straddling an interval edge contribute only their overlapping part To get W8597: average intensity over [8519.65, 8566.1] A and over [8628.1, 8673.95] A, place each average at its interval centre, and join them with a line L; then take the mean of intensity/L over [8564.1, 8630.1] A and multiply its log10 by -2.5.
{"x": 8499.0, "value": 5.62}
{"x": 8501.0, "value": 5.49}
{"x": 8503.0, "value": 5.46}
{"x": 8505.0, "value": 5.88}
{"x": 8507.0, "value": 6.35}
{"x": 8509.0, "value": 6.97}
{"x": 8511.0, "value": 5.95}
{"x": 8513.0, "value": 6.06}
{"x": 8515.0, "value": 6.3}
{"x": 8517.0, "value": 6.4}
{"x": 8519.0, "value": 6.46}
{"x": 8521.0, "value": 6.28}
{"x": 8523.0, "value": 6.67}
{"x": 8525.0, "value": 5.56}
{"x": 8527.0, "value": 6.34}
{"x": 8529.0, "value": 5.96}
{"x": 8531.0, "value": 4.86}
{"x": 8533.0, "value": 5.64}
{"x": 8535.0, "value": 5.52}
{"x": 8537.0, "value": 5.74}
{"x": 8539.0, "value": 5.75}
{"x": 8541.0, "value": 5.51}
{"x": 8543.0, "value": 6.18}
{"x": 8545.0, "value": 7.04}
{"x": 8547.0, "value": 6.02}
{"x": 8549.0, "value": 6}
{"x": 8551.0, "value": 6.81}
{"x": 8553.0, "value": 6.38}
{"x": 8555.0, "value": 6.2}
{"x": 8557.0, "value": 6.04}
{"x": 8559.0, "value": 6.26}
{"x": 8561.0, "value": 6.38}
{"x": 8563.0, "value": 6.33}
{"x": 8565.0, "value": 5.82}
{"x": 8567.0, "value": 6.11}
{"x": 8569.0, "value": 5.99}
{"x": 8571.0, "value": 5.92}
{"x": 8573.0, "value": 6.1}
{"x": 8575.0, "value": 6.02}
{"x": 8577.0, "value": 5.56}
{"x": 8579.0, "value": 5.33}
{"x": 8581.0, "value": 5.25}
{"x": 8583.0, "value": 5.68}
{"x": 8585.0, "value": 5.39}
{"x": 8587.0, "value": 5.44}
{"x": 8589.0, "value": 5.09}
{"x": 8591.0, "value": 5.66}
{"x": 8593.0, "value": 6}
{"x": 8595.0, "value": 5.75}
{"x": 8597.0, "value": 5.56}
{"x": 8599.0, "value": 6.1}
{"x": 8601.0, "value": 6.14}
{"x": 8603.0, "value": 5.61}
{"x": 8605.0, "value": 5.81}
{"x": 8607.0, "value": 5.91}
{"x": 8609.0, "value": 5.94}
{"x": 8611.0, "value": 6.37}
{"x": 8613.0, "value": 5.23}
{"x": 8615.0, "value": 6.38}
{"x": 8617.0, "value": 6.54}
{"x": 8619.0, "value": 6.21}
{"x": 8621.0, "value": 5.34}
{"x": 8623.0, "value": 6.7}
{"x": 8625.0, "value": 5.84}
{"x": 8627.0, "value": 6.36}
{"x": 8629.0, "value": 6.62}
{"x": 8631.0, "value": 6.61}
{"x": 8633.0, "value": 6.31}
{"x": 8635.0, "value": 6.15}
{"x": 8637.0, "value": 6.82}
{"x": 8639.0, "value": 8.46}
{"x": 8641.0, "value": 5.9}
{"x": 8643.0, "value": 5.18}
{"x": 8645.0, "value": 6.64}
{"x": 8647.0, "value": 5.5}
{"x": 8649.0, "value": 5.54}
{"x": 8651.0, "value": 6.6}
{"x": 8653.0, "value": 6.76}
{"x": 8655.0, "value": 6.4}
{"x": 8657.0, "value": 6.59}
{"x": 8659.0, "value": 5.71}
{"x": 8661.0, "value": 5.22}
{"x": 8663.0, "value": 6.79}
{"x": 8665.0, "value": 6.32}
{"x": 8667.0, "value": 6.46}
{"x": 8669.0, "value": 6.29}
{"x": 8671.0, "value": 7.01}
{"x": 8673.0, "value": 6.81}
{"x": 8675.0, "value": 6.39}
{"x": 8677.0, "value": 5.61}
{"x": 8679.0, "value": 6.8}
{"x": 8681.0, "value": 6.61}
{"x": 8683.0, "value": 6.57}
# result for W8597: 0.06 mag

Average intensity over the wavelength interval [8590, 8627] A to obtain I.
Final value 5.96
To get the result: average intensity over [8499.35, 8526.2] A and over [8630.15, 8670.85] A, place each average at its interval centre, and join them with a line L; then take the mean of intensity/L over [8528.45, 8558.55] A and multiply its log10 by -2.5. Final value 0.03 mag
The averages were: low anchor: 6.13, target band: 5.98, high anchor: 6.33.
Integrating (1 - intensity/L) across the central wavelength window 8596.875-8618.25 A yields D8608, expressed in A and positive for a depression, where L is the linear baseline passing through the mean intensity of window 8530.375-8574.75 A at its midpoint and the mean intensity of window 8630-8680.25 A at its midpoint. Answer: 0.8 A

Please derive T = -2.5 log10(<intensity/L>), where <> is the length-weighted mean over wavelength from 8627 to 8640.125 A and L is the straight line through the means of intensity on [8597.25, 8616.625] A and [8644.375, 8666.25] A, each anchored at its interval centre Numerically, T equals -0.12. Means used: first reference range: 5.95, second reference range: 6.18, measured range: 6.78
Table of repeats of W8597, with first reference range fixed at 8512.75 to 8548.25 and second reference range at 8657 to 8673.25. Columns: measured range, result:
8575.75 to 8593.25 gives 0.12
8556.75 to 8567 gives -0.01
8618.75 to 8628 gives 0.03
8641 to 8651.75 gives 0.07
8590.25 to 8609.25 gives 0.06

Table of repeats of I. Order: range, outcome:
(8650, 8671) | 6.35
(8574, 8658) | 6.03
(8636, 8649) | 6.35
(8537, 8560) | 6.18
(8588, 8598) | 5.61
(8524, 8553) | 5.94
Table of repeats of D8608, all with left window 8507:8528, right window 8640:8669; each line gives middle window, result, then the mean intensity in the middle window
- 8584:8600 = 1.5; 5.62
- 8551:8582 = 1.1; 6.01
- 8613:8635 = -0.3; 6.24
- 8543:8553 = -0.3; 6.43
